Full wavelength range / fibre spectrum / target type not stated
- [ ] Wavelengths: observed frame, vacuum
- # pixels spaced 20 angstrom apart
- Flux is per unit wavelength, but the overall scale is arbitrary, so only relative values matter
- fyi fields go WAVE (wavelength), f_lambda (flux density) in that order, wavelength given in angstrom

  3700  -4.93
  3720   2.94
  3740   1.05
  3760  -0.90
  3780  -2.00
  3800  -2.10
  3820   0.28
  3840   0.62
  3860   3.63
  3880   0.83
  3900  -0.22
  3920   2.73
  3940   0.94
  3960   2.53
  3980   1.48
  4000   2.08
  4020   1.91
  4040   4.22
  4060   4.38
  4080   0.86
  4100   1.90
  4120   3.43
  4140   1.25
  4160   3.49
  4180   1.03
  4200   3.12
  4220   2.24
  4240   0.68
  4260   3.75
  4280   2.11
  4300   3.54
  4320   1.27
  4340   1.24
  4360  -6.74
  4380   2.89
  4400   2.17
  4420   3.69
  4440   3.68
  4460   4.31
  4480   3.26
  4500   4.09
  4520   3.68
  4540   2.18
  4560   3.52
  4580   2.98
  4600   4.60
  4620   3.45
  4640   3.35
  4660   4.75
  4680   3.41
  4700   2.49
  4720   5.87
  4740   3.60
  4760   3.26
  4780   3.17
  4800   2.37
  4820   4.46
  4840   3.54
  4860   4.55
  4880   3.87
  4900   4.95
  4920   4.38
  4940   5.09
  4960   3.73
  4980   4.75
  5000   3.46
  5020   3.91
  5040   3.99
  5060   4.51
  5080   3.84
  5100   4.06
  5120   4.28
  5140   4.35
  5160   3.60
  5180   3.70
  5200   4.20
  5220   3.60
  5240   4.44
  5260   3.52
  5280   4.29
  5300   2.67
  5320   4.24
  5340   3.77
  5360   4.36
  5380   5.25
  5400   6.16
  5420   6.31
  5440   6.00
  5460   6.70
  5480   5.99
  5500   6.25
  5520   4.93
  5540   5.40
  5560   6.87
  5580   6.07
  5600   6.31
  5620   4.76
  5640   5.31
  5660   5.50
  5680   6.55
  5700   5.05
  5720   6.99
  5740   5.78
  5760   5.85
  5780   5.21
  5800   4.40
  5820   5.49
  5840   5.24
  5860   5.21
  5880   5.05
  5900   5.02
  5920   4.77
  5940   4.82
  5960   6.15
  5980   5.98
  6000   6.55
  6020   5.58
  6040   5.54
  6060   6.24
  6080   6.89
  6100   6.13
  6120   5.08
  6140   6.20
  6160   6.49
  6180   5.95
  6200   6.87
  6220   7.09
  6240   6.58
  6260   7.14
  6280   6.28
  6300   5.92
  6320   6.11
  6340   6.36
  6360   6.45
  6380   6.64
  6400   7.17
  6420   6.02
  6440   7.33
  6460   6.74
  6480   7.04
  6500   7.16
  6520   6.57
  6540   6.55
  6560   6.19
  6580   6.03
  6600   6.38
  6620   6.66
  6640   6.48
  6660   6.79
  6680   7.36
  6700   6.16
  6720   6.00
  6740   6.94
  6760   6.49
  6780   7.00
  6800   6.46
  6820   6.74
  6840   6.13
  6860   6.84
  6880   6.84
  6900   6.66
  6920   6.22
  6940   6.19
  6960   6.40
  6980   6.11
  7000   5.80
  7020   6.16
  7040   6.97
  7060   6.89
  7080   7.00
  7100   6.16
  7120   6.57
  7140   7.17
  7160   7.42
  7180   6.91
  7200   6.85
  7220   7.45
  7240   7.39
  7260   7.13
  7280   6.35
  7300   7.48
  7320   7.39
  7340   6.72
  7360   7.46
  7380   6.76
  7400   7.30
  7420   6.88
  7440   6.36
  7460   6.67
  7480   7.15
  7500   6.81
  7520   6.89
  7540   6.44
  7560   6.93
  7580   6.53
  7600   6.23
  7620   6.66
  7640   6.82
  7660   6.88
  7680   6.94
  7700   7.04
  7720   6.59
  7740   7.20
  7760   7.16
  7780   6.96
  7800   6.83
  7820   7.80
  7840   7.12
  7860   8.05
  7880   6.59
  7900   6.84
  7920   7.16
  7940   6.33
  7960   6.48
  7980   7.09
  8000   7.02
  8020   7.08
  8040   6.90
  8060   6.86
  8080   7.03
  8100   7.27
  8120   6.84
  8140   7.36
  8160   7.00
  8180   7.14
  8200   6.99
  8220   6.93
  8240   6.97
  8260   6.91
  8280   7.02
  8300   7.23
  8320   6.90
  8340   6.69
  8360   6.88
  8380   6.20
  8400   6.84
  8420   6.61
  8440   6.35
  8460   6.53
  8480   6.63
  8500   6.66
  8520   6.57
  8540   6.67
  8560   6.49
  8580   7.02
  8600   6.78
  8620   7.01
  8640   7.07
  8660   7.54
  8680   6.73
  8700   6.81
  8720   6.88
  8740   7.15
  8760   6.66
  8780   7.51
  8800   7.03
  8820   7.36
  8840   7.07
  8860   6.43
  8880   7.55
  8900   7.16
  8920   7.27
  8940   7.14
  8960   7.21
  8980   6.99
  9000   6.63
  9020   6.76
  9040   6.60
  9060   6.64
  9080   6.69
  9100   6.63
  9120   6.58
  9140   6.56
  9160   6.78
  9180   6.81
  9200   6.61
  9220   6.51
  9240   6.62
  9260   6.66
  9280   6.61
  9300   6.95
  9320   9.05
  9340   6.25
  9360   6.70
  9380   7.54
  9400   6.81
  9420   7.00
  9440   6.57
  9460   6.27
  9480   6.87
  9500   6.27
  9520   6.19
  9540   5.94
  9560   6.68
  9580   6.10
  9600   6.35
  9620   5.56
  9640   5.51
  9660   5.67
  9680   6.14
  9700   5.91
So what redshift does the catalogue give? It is 0.348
